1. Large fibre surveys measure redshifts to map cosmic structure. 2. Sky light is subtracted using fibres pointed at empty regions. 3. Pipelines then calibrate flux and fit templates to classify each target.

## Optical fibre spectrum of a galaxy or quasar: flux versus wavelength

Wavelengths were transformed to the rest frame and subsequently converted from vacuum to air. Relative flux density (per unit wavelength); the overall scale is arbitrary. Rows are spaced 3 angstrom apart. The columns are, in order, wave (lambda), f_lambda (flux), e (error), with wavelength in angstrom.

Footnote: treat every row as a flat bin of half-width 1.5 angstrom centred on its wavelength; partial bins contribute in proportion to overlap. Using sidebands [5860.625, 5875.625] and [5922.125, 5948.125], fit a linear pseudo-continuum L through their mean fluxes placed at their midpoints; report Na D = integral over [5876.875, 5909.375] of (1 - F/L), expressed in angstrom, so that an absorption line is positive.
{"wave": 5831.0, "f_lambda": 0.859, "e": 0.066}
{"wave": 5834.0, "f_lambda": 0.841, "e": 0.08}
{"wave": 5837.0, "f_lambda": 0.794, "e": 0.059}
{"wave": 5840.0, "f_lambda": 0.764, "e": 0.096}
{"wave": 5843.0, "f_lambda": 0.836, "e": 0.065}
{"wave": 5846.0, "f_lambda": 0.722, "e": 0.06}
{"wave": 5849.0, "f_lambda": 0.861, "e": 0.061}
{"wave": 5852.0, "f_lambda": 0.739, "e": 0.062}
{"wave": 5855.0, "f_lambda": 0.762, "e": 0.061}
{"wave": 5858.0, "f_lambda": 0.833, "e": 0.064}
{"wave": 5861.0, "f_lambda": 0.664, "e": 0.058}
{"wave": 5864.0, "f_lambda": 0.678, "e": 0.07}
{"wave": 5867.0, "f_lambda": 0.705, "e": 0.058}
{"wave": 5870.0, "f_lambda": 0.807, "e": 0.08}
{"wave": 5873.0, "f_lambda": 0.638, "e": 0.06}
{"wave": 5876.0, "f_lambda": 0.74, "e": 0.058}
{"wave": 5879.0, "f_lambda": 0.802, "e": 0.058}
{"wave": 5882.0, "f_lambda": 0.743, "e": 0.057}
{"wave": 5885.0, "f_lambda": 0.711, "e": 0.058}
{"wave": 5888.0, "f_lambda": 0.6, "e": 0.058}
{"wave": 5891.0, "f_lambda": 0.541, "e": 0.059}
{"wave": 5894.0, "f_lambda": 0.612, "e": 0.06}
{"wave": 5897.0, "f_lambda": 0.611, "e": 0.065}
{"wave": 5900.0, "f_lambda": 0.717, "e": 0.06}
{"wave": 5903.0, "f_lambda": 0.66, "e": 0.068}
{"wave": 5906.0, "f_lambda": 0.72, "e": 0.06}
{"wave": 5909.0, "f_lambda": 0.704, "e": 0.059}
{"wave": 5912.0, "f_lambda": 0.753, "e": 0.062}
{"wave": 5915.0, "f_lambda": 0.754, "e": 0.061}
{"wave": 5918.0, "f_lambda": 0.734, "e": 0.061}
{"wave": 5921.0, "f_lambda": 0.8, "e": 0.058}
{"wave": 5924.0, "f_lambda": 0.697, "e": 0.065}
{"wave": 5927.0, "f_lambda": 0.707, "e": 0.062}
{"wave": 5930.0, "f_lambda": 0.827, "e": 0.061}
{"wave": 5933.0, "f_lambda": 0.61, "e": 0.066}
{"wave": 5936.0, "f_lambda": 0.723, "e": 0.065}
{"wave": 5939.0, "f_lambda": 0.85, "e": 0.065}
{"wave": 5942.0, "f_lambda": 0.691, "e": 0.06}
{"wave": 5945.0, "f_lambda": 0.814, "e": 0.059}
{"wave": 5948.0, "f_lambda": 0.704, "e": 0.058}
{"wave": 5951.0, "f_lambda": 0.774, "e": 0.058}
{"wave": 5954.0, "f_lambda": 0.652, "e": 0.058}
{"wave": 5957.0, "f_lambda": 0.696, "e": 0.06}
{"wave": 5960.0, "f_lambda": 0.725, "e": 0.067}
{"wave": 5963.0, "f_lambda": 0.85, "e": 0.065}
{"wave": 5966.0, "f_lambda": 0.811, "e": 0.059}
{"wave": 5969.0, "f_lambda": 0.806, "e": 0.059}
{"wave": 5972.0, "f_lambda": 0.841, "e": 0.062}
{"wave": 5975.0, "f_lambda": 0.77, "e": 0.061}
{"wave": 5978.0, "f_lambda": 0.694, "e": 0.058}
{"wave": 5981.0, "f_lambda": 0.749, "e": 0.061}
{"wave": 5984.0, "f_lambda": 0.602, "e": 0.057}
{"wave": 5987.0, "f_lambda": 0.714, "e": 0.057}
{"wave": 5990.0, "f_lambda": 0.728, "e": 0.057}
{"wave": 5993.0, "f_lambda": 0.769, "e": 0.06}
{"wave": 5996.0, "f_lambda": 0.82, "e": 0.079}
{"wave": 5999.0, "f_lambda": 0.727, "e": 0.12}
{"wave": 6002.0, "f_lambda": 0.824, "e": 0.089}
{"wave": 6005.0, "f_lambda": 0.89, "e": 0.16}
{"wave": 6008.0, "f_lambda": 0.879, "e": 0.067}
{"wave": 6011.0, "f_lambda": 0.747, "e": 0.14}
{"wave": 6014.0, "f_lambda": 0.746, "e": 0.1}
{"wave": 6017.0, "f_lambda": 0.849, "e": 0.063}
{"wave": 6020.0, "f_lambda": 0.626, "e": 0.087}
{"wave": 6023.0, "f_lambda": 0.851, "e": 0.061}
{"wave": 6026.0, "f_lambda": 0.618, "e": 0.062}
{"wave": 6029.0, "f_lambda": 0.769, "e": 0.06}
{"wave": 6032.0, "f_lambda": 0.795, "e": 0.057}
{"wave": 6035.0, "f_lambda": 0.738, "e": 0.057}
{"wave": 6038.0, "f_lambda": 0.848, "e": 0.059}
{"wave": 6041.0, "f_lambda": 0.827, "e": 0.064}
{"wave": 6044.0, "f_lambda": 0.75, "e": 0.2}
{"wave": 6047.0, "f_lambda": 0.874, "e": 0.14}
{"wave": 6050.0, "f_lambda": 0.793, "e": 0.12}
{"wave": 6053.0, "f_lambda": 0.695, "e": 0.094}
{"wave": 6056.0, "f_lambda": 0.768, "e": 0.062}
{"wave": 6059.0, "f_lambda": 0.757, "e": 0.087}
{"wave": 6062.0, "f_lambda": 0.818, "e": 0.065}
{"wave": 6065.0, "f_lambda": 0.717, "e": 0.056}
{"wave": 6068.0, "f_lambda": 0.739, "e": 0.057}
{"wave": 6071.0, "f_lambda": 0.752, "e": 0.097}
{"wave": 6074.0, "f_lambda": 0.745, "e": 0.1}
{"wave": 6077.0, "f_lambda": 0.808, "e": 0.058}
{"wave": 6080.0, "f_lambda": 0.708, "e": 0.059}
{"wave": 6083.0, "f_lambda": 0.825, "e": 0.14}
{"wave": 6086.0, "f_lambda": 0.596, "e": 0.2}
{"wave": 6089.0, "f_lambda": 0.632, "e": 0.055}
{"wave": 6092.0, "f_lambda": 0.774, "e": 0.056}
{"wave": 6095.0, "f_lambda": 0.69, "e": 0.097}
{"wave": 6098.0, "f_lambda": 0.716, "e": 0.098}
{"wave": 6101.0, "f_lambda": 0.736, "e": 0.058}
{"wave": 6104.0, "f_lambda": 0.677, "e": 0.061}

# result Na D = 1.90 angstrom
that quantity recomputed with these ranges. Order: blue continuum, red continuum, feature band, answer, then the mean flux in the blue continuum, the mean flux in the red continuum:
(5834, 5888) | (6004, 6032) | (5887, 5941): 4.1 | 0.751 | 0.774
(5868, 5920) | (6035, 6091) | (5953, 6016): -3.0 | 0.698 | 0.758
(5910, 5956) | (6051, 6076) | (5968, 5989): 0.1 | 0.738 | 0.751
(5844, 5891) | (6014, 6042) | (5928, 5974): -0.6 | 0.729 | 0.767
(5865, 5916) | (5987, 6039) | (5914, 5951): -1.1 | 0.694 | 0.775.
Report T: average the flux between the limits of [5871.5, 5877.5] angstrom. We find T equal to 0.689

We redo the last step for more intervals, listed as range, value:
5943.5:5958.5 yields 0.728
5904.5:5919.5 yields 0.733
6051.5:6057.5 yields 0.732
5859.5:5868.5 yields 0.682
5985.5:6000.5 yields 0.752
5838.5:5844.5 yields 0.8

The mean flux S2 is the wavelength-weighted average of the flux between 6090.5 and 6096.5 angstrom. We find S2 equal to 0.732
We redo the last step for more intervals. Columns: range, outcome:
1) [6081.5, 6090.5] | 0.684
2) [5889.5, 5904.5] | 0.628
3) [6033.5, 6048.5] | 0.807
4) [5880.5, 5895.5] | 0.641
